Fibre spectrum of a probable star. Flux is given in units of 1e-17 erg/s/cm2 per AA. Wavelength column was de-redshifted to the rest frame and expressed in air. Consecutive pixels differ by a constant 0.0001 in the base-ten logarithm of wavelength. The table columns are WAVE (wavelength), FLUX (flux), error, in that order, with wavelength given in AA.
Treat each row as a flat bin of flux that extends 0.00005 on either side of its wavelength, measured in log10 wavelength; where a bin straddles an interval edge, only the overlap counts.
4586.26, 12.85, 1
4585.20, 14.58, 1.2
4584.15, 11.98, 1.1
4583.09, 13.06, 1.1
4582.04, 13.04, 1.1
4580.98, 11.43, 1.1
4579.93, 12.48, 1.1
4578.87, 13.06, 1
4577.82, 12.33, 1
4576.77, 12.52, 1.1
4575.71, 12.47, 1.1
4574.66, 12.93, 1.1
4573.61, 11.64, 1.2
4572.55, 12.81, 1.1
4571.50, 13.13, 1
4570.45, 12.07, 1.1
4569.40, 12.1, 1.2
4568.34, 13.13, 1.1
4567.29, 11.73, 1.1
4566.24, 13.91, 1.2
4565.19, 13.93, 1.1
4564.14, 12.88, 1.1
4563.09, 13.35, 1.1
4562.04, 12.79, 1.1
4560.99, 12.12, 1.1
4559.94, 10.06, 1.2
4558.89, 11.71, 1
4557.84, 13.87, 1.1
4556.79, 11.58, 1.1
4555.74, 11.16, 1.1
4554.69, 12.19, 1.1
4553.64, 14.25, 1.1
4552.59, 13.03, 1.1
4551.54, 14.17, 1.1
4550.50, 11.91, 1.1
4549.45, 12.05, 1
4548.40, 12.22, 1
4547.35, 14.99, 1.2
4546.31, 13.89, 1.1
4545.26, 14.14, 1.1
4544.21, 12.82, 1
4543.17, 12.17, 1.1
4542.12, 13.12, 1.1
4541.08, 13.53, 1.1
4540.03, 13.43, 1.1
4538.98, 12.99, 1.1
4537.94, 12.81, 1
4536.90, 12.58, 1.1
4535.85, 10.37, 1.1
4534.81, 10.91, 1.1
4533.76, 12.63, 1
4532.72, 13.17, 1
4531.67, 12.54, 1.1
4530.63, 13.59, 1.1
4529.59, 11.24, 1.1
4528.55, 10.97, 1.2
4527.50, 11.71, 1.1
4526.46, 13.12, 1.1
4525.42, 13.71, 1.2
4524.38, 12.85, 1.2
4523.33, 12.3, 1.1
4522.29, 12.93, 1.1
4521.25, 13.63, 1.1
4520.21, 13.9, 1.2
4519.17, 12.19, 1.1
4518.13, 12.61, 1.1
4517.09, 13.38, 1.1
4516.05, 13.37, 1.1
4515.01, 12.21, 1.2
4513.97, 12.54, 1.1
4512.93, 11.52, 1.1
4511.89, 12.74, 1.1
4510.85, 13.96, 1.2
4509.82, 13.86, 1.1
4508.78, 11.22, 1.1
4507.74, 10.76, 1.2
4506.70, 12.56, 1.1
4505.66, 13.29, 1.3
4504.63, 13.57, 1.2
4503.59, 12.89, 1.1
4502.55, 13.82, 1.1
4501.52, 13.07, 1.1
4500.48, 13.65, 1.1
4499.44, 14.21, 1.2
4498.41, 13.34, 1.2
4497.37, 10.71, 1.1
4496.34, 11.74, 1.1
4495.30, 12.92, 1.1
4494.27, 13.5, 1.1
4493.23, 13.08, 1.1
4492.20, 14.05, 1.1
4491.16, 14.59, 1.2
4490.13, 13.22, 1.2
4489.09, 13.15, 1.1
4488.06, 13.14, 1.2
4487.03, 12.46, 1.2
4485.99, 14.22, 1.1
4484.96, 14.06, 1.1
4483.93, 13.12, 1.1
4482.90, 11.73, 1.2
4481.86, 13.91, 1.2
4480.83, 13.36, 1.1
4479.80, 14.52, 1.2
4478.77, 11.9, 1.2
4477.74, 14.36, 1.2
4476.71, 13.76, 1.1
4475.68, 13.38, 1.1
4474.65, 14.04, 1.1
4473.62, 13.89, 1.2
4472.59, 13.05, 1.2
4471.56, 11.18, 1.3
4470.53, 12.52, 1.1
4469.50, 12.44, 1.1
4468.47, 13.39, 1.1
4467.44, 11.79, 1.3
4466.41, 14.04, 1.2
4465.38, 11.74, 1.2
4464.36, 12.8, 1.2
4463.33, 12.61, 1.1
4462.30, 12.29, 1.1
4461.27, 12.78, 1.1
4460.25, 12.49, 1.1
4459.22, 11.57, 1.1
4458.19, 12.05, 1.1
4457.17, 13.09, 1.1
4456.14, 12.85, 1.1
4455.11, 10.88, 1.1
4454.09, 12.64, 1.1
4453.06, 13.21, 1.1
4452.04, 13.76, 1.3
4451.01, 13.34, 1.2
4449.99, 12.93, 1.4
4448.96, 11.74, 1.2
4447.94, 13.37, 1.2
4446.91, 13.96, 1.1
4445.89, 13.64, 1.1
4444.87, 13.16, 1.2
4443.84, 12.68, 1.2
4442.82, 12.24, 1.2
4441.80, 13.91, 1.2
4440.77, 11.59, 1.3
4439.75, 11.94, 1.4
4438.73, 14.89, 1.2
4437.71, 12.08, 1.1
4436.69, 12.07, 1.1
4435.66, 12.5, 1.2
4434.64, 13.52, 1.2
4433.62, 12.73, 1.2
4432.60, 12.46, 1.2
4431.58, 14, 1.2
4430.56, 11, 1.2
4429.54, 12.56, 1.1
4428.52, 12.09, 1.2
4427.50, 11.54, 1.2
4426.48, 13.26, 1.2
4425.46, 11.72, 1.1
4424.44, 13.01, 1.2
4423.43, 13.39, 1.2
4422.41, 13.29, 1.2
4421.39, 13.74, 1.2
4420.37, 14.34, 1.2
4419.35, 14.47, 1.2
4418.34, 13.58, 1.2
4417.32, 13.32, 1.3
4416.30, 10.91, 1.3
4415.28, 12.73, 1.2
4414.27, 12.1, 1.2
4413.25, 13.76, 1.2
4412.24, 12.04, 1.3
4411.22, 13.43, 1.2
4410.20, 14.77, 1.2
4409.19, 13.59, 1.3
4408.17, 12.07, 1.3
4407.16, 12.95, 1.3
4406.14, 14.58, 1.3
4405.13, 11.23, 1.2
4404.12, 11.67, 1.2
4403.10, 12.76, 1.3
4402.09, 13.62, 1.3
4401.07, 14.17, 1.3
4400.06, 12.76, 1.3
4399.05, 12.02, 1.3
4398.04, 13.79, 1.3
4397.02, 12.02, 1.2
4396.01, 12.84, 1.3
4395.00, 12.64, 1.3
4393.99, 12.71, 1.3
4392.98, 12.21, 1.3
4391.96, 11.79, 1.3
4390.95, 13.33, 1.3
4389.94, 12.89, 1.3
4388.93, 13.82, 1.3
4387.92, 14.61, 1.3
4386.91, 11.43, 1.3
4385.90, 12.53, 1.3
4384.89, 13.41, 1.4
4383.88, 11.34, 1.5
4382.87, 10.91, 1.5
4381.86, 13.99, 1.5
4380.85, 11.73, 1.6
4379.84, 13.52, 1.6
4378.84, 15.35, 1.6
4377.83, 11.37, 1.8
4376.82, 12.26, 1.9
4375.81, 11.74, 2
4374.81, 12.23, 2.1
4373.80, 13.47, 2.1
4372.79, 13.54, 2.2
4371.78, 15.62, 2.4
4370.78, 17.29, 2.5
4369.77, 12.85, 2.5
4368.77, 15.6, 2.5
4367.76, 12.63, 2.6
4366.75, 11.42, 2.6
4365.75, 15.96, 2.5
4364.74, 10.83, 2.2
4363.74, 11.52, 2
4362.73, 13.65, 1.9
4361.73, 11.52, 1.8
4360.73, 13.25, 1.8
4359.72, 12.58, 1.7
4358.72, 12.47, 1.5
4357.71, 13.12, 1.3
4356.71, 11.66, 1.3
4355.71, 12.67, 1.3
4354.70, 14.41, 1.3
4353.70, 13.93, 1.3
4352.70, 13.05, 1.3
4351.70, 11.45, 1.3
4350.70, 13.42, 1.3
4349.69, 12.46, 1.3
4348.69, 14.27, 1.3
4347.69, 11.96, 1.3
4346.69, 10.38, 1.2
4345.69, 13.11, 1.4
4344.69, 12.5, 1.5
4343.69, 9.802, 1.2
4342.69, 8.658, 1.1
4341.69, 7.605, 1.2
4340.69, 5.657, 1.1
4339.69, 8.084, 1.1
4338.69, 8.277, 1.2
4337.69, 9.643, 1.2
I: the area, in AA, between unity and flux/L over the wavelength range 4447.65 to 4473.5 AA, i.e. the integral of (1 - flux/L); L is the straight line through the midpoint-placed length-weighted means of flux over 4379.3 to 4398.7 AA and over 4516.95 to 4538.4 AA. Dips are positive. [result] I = 0.0 AA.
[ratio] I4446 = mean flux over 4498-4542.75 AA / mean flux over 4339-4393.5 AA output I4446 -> 1.03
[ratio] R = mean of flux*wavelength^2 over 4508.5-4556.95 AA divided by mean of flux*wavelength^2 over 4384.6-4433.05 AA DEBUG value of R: 1.0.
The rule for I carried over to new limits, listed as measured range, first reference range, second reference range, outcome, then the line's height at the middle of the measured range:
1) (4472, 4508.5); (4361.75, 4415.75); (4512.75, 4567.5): -1.2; 12.8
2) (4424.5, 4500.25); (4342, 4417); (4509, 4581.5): -0.9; 12.7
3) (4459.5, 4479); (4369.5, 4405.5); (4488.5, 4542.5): 0.0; 12.8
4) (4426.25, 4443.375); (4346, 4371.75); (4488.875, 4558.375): 0.4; 12.9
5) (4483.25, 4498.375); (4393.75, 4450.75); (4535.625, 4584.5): -0.4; 12.8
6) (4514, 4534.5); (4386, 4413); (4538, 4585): 0.1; 12.8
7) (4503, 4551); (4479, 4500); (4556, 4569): 0.6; 12.9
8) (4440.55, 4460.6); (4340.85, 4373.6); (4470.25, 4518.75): 0.2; 12.9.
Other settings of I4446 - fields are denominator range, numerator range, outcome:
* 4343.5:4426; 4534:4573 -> 0.98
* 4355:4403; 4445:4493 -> 1.01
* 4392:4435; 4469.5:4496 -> 1.03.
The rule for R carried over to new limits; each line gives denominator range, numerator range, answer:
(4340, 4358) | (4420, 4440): 1.14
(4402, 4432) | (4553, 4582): 1.04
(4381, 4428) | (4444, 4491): 1.04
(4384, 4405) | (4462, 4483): 1.05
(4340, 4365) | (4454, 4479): 1.13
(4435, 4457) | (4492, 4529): 1.03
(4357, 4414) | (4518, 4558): 1.05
